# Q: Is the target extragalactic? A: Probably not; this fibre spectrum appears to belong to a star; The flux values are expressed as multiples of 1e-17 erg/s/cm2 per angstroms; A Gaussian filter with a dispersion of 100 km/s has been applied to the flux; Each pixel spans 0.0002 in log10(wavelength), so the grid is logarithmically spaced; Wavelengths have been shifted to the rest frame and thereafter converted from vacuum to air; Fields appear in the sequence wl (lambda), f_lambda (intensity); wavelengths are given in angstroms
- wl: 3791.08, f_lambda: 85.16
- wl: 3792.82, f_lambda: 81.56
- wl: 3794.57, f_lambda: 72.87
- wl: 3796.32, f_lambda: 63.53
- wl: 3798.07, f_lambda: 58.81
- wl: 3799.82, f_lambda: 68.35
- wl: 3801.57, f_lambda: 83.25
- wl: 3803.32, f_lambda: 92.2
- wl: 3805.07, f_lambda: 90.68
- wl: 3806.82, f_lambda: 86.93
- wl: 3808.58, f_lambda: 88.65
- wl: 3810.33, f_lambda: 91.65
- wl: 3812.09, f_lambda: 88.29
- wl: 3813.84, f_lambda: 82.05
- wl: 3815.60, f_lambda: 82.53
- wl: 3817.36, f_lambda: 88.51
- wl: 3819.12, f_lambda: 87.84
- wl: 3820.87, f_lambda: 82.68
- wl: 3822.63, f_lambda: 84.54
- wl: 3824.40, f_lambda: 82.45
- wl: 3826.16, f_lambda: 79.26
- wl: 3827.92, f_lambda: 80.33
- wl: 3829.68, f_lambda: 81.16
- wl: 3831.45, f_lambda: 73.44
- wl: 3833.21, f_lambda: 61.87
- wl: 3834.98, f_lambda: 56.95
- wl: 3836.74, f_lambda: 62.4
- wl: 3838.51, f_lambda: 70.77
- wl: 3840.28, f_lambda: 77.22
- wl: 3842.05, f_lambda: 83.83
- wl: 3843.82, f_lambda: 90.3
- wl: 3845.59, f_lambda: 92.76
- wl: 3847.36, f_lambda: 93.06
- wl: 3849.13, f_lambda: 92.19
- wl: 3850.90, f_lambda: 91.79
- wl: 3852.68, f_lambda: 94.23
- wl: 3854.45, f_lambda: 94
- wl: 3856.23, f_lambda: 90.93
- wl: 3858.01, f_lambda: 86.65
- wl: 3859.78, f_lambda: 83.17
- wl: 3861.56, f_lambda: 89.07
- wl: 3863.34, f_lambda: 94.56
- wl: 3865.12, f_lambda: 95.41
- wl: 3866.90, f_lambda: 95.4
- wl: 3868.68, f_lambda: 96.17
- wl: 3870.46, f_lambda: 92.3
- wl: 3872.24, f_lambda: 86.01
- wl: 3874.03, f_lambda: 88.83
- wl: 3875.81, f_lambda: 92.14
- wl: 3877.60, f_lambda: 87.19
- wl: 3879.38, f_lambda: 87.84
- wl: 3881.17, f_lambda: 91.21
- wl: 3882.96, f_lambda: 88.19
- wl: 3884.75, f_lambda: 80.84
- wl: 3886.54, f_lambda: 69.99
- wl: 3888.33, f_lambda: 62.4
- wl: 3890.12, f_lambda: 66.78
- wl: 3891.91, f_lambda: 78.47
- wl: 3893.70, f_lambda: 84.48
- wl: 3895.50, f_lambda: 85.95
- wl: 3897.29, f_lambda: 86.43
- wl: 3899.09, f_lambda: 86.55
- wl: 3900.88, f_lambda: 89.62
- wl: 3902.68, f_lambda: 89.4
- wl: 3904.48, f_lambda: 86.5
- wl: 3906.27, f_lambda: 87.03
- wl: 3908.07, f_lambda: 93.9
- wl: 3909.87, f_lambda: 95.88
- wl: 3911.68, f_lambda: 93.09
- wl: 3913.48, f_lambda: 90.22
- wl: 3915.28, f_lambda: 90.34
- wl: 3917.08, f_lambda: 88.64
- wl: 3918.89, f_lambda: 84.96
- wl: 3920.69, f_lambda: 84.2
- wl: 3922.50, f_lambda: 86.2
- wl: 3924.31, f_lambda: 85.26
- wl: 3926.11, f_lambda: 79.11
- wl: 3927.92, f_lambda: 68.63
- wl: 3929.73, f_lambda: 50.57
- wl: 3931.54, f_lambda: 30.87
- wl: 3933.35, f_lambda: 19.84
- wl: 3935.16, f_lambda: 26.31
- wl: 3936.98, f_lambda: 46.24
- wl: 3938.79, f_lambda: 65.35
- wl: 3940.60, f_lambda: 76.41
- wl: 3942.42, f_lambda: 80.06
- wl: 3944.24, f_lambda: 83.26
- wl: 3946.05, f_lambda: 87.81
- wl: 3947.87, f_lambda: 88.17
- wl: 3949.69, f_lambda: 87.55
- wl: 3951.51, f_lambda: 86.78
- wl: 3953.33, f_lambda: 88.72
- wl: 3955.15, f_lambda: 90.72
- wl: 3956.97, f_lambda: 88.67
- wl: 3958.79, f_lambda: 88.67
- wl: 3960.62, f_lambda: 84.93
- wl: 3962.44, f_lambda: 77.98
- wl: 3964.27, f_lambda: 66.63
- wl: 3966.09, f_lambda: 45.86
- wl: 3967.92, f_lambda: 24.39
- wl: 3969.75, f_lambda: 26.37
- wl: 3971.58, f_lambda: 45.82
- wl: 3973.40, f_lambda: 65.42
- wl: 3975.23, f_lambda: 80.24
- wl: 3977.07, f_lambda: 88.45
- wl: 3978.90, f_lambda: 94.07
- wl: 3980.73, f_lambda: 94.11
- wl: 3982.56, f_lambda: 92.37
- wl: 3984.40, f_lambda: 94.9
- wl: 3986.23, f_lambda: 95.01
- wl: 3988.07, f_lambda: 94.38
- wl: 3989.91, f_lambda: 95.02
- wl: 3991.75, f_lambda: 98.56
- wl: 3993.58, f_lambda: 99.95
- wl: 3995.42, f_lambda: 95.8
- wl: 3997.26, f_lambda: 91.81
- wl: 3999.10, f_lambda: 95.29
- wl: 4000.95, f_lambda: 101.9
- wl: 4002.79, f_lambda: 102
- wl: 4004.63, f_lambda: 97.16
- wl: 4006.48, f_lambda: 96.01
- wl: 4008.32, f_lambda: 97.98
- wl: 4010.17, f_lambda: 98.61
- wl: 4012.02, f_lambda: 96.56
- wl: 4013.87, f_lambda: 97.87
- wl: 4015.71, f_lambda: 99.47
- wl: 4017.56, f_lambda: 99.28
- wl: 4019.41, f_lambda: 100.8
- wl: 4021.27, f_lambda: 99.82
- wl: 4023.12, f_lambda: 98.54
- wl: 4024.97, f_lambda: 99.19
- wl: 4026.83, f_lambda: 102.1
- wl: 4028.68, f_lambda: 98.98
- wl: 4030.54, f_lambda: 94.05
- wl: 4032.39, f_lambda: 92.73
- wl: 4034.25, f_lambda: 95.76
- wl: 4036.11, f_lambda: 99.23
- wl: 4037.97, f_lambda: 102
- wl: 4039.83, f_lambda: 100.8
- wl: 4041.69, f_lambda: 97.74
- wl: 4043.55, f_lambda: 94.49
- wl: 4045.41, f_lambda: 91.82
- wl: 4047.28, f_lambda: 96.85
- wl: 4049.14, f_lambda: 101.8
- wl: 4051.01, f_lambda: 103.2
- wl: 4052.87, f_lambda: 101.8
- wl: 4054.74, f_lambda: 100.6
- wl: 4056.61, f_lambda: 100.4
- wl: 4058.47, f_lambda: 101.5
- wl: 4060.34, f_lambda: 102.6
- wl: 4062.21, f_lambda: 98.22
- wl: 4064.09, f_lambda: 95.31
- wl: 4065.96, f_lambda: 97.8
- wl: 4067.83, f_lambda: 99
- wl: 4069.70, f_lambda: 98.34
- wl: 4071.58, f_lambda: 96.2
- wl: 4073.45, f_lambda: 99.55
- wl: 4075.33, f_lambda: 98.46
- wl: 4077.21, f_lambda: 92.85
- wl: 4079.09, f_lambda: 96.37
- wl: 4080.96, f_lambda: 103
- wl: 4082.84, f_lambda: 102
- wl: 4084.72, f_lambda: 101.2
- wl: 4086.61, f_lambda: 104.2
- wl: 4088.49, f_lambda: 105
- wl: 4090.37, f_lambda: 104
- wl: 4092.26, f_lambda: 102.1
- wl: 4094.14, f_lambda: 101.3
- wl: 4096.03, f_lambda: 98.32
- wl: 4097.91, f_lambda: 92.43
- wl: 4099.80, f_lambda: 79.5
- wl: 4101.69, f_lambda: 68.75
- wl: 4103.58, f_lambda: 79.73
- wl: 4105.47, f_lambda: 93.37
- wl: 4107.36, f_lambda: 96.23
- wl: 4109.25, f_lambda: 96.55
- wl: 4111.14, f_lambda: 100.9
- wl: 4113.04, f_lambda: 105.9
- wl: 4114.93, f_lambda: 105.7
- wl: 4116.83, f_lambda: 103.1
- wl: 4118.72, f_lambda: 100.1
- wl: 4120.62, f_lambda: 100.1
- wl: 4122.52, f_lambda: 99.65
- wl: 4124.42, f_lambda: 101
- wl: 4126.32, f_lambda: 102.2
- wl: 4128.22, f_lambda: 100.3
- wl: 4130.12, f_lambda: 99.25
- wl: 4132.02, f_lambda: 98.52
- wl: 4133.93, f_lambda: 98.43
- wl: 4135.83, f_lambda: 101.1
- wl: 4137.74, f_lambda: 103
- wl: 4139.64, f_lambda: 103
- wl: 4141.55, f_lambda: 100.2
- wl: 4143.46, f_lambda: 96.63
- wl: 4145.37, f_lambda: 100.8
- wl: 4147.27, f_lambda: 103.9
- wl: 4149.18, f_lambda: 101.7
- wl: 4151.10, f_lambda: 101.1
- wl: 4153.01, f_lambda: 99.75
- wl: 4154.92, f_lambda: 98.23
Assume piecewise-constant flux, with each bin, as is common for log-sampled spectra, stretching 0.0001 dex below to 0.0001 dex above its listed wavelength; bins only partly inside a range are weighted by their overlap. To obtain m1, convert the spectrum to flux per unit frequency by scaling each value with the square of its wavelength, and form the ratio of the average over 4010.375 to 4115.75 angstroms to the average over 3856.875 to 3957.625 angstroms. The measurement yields 1.31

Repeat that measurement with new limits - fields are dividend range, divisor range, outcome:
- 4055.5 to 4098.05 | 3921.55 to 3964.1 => 1.47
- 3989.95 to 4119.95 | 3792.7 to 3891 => 1.31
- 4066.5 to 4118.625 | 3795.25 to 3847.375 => 1.39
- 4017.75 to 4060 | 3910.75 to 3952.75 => 1.43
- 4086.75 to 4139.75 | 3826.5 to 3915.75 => 1.30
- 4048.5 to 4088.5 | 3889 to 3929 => 1.27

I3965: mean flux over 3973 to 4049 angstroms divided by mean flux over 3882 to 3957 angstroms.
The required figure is 1.23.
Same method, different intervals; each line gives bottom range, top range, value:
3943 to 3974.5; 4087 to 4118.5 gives 1.33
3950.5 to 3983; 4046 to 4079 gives 1.34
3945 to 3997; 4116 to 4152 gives 1.24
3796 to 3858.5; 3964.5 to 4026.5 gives 1.07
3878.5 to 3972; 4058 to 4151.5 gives 1.31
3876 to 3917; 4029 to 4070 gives 1.15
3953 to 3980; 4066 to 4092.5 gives 1.42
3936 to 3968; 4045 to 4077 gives 1.29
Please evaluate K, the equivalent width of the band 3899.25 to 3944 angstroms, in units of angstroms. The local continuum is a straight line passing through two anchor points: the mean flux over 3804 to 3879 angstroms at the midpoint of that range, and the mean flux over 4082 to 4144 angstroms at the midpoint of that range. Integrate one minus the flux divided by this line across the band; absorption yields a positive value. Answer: 7.2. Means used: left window 85.5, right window 98.3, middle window 74.8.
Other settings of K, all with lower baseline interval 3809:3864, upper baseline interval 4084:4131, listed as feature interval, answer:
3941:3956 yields 0.5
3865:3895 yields 0.4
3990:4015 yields -1.5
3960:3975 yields 5.8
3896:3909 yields -0.2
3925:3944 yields 7.1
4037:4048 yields -0.4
